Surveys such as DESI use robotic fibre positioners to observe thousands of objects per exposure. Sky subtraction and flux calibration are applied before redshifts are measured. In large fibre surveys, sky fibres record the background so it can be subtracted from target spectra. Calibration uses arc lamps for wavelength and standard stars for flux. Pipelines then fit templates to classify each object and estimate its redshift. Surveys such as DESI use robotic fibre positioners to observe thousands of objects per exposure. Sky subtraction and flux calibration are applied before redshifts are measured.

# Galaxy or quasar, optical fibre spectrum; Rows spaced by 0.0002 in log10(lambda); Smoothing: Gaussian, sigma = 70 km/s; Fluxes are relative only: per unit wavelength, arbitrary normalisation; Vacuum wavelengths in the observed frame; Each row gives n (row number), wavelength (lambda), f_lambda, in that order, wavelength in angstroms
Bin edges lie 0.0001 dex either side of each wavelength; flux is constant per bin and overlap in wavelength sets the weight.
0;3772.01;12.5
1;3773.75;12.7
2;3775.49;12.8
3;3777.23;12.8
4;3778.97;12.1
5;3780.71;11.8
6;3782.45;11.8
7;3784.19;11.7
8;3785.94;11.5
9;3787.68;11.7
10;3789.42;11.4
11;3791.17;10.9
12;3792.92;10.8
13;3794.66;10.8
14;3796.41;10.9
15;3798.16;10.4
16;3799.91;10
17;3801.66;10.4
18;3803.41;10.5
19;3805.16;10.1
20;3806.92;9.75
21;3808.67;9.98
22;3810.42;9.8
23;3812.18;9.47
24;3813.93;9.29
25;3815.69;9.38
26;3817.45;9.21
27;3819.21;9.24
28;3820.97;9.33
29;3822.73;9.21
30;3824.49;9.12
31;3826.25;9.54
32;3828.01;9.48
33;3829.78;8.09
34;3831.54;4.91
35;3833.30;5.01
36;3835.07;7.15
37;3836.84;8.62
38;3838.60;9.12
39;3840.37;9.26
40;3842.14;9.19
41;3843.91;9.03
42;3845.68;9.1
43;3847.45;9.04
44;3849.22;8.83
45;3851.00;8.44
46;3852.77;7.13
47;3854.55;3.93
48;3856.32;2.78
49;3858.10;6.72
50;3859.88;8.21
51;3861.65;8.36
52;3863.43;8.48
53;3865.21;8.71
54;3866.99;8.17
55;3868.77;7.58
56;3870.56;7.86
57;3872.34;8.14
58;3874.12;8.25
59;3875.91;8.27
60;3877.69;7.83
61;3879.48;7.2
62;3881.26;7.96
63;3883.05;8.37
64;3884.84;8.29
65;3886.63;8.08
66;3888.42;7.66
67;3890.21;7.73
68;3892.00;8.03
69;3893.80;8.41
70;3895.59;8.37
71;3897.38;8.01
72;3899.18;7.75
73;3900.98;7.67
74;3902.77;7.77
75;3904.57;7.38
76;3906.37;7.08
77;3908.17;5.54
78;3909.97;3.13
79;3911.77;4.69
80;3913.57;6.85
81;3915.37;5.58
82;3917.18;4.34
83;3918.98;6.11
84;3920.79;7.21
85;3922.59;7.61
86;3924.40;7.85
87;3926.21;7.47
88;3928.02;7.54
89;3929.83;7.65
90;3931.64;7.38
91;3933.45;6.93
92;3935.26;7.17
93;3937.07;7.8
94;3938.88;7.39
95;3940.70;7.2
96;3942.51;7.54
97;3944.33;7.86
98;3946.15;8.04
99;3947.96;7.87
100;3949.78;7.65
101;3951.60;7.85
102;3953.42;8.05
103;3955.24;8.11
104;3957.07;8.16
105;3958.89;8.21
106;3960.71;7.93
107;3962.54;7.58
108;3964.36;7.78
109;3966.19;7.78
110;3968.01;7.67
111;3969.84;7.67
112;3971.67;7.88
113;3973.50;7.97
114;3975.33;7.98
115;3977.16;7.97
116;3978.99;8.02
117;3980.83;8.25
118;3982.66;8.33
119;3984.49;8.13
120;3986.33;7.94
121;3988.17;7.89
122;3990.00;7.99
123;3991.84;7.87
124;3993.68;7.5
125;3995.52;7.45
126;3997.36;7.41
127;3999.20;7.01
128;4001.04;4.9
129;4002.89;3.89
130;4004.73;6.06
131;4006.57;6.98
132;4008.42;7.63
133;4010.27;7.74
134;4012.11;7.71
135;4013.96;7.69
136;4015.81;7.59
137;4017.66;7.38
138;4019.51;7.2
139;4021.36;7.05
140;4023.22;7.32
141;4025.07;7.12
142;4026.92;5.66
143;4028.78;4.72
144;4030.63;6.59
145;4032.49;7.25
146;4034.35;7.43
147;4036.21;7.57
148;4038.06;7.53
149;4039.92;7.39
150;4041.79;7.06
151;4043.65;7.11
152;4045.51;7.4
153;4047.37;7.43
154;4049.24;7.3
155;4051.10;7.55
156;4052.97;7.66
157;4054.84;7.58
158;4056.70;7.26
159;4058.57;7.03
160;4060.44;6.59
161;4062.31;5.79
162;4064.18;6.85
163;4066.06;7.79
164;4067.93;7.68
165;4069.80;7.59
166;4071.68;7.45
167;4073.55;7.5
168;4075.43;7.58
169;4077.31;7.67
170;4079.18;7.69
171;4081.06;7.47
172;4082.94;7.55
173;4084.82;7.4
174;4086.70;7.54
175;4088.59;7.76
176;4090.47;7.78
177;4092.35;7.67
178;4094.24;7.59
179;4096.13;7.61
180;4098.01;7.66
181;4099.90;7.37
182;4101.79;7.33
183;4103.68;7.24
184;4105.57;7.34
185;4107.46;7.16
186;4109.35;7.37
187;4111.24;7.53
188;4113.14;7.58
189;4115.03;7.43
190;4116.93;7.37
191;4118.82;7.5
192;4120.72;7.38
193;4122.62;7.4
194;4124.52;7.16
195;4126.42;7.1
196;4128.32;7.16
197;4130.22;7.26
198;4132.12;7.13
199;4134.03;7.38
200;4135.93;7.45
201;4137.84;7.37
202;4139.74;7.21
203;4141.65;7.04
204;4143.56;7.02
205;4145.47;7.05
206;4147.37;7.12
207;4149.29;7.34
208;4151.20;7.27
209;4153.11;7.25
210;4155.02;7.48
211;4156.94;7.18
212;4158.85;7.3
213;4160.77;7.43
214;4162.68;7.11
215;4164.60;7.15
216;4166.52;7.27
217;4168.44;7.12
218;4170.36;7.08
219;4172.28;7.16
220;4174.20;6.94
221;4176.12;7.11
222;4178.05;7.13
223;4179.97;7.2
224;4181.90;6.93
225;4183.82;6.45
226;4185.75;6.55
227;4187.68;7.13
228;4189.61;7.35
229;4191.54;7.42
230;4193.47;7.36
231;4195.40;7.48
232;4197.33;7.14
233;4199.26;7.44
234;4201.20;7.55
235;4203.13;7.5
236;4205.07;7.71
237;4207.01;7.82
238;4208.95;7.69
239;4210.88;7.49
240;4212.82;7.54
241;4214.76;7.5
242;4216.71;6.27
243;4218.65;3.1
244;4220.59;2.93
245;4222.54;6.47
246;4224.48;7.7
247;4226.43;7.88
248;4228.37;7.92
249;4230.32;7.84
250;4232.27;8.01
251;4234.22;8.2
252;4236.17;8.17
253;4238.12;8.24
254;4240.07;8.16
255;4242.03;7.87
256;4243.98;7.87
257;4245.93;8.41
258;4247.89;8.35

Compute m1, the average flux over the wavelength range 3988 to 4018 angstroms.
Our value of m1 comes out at 7.08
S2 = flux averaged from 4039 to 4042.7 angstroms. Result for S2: 7.21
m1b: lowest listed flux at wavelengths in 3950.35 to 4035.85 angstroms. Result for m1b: 3.89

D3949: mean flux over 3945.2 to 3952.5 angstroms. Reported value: 7.86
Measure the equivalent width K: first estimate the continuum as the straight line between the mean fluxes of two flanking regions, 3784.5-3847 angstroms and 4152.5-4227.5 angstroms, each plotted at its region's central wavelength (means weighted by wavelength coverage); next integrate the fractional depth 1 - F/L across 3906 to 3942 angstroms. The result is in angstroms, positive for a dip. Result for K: 8.8 angstroms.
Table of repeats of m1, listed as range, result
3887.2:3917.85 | 6.85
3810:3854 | 8.59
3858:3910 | 7.79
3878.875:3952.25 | 7.27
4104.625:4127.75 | 7.36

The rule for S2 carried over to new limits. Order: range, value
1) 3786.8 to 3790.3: 11.6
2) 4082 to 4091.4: 7.6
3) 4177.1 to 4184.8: 6.93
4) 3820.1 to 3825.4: 9.23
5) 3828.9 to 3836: 6.3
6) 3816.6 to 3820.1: 9.22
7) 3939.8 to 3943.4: 7.38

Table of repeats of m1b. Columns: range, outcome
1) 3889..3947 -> 3.13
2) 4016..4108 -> 4.72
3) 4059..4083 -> 5.79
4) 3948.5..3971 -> 7.58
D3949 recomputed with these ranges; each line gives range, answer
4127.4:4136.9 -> 7.27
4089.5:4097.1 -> 7.67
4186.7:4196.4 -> 7.35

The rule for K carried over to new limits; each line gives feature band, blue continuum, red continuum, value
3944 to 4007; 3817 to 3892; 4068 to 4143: 1.2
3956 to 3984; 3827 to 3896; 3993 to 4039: -3.0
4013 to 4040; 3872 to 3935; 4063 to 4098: 1.6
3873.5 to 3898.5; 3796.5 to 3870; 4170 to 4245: 1.0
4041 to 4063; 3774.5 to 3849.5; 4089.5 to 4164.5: 2.1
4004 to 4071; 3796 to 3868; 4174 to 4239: 5.6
